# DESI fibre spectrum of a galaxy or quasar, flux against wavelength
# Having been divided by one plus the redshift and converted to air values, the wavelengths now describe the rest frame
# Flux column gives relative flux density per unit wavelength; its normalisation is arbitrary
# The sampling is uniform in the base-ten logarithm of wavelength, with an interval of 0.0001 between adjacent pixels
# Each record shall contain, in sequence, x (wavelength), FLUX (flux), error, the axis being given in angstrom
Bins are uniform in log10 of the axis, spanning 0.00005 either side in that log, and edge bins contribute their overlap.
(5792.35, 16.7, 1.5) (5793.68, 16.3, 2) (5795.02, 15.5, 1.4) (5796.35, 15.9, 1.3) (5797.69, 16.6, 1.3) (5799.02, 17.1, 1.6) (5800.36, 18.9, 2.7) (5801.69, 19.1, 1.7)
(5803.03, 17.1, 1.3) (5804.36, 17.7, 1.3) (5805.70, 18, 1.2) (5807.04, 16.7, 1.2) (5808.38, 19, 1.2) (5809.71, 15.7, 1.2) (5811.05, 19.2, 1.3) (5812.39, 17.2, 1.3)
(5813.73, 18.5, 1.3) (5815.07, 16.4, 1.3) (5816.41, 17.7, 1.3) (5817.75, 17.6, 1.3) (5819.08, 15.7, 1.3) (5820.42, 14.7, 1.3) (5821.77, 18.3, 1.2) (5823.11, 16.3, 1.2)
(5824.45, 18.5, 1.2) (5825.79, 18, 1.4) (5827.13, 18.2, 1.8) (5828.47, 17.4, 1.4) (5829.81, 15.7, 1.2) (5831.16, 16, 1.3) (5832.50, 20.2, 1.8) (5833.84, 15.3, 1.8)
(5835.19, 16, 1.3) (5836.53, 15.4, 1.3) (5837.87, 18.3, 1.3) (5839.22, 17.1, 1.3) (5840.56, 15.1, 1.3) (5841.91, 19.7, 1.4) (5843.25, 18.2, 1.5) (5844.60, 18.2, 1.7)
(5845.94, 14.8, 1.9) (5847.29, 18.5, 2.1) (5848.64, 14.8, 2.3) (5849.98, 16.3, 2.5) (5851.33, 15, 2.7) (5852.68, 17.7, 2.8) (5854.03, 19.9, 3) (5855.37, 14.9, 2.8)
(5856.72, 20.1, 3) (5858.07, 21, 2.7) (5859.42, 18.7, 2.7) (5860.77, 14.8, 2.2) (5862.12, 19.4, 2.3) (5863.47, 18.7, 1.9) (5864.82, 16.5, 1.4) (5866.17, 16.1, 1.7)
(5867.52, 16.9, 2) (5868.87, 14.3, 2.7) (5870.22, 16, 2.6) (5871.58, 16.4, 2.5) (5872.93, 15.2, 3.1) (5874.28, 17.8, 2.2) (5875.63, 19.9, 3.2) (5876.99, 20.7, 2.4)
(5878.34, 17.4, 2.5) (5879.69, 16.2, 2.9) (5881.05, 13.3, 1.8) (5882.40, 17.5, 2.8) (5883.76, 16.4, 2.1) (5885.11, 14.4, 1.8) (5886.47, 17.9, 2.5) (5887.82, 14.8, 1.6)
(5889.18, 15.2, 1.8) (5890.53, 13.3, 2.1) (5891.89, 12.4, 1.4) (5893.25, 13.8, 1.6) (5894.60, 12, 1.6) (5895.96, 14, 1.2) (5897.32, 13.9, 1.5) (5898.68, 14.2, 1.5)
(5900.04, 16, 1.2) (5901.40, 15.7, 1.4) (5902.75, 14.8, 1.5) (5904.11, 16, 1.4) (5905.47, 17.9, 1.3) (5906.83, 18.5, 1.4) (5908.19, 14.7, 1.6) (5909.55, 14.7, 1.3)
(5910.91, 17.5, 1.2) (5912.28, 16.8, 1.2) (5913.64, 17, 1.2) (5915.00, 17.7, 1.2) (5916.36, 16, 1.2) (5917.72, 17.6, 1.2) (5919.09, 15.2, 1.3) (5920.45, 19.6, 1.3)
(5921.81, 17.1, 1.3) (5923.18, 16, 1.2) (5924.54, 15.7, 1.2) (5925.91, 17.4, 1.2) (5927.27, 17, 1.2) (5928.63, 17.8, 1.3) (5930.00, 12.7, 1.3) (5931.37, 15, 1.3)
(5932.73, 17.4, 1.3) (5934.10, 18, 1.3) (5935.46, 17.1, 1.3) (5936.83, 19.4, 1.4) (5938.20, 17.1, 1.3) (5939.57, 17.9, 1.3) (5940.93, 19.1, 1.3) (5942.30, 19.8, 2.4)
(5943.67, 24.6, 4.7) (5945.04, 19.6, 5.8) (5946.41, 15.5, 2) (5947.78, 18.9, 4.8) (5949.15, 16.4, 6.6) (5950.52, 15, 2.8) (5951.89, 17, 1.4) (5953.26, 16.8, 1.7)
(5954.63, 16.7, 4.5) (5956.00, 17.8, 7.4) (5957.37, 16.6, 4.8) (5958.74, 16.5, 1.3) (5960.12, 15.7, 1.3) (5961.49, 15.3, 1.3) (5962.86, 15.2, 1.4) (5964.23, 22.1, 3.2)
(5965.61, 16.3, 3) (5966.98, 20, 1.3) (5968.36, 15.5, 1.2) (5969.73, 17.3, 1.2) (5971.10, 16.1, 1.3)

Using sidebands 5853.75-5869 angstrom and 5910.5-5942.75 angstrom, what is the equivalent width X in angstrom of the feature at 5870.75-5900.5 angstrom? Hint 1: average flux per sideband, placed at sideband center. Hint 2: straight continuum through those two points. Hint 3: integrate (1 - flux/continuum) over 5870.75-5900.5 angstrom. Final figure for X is 3.2 angstrom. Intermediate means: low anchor 17.7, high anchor 17.1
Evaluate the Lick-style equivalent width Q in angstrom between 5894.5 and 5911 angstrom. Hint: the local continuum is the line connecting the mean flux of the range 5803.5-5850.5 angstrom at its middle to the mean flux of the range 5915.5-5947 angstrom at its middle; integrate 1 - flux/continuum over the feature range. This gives 1.9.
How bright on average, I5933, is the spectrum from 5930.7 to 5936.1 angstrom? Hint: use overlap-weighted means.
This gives 16.9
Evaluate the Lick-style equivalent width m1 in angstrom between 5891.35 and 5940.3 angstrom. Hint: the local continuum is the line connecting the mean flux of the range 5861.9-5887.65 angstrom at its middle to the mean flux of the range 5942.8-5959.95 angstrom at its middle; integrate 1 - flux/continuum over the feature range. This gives 3.0 angstrom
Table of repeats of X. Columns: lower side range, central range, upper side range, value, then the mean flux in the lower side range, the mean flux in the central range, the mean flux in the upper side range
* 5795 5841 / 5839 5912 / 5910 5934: 2.26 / 17.2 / 16.4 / 16.7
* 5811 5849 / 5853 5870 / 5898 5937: -0.66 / 17.1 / 17.6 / 16.5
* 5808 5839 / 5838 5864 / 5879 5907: -1.90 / 17.2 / 17.5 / 15.1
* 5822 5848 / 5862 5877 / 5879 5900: -1.45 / 17.2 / 17.1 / 14.7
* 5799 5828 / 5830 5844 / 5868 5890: 0.05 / 17.5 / 17.1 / 16.4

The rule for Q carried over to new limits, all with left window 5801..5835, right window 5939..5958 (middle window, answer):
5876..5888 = 0.67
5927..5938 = 0.68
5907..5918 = 0.78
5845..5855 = 0.46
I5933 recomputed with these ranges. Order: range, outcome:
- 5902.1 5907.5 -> 16.8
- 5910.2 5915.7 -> 17.2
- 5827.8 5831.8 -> 16.4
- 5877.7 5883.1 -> 16.1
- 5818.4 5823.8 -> 16.3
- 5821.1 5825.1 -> 17.7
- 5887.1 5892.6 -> 14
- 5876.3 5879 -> 19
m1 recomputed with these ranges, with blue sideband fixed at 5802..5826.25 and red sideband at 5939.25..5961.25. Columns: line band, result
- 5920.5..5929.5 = 0.4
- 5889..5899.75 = 2.4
